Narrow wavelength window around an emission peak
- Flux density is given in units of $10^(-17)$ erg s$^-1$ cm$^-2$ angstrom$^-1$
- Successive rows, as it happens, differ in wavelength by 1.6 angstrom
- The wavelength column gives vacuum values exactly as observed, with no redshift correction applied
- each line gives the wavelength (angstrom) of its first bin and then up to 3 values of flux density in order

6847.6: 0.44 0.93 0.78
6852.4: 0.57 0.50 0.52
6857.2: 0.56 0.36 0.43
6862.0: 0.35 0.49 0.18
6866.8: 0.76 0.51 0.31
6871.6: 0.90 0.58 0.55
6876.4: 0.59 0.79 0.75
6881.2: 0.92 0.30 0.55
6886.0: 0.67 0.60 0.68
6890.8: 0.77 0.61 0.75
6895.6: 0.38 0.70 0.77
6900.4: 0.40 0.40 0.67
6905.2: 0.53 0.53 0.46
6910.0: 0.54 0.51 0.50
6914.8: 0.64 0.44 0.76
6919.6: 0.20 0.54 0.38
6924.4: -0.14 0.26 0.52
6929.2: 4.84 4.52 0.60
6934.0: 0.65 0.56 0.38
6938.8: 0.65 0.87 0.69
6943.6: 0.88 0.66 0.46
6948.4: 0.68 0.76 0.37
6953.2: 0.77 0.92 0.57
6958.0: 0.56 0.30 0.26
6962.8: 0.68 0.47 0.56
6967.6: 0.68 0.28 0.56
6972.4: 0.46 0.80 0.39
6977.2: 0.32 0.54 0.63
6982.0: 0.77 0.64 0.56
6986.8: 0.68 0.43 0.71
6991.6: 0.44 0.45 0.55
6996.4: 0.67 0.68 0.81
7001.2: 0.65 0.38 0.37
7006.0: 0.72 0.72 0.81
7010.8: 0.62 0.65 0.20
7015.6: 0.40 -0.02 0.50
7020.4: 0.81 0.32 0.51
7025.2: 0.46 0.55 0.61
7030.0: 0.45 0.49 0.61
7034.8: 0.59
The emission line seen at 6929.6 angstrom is Halpha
